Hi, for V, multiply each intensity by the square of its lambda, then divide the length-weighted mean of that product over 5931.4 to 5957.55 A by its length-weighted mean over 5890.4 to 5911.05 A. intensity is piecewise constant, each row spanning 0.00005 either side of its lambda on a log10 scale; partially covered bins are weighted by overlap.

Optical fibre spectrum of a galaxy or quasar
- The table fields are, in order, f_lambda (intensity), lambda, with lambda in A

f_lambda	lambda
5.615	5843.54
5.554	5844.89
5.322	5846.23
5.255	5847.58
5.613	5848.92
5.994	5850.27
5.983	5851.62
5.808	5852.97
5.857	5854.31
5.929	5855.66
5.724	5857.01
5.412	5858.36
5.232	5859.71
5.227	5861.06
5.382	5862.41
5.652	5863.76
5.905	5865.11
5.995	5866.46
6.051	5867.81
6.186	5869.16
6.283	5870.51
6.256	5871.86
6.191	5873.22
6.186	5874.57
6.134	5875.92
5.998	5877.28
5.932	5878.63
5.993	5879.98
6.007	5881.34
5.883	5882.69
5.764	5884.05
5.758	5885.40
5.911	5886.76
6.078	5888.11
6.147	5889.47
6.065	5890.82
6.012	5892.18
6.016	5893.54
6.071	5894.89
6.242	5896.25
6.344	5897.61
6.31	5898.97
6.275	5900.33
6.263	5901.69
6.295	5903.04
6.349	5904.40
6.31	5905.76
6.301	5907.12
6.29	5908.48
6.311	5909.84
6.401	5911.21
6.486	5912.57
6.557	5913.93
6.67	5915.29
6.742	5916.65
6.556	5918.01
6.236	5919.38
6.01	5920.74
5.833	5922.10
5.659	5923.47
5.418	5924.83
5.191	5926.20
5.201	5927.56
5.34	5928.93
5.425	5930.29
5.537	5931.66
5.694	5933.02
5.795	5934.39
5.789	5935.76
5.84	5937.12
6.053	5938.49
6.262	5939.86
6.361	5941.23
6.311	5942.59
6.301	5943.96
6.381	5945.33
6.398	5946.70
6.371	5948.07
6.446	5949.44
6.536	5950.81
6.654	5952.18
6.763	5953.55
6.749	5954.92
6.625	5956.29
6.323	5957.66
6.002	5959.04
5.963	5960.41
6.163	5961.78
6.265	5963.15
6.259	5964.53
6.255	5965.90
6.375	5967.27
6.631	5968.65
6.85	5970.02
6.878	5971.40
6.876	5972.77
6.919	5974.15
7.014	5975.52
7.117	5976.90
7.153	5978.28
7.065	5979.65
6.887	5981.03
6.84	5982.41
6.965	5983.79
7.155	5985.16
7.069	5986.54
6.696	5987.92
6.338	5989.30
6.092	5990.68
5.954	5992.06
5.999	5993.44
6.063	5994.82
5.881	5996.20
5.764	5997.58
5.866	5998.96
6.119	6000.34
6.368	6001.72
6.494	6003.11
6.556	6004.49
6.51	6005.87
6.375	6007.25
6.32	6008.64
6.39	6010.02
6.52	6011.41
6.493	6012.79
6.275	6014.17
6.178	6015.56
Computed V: 1.02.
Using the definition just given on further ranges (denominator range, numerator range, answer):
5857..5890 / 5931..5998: 1.12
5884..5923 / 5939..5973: 1.05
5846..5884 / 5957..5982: 1.17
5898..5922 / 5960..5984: 1.07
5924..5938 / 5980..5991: 1.25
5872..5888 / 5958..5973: 1.10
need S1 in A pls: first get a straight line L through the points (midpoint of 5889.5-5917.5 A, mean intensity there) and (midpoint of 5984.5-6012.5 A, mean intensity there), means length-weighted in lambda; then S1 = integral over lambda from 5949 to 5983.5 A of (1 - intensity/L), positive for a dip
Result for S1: -1.7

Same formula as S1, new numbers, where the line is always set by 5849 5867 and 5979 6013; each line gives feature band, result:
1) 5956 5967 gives 0.04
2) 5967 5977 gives -0.85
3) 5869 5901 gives -1.35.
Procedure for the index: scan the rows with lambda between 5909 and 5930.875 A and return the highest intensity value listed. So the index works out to 6.742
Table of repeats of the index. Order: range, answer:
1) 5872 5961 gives 6.763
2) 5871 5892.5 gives 6.256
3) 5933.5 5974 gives 6.878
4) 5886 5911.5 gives 6.401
